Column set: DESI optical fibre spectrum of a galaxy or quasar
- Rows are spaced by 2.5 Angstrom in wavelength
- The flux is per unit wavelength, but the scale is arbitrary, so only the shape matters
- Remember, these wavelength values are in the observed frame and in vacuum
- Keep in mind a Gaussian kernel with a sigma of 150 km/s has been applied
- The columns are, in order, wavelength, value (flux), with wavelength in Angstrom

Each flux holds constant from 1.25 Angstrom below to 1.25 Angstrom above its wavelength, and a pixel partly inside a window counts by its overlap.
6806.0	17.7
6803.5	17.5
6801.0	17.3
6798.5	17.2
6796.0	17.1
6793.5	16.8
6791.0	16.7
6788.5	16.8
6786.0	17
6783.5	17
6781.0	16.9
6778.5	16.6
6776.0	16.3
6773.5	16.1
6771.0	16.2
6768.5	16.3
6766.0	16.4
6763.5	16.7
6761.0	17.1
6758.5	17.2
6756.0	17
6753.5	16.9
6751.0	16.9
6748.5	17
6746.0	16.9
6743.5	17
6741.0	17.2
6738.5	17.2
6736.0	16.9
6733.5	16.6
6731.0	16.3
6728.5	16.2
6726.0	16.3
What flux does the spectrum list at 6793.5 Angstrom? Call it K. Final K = 16.8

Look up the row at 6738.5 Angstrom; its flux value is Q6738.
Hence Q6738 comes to 17.2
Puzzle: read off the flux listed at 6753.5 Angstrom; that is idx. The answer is 16.9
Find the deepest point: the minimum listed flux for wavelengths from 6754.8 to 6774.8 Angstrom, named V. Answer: 16.1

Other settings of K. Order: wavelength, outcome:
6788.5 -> 16.8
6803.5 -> 17.5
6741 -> 17.2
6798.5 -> 17.2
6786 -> 17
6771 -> 16.2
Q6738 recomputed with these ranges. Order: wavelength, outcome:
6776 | 16.3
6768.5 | 16.3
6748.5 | 17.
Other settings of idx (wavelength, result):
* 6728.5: 16.2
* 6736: 16.9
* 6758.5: 17.2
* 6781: 16.9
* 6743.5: 17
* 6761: 17.1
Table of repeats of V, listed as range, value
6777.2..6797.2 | 16.6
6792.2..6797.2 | 16.8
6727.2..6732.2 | 16.2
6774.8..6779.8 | 16.3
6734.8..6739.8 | 16.9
